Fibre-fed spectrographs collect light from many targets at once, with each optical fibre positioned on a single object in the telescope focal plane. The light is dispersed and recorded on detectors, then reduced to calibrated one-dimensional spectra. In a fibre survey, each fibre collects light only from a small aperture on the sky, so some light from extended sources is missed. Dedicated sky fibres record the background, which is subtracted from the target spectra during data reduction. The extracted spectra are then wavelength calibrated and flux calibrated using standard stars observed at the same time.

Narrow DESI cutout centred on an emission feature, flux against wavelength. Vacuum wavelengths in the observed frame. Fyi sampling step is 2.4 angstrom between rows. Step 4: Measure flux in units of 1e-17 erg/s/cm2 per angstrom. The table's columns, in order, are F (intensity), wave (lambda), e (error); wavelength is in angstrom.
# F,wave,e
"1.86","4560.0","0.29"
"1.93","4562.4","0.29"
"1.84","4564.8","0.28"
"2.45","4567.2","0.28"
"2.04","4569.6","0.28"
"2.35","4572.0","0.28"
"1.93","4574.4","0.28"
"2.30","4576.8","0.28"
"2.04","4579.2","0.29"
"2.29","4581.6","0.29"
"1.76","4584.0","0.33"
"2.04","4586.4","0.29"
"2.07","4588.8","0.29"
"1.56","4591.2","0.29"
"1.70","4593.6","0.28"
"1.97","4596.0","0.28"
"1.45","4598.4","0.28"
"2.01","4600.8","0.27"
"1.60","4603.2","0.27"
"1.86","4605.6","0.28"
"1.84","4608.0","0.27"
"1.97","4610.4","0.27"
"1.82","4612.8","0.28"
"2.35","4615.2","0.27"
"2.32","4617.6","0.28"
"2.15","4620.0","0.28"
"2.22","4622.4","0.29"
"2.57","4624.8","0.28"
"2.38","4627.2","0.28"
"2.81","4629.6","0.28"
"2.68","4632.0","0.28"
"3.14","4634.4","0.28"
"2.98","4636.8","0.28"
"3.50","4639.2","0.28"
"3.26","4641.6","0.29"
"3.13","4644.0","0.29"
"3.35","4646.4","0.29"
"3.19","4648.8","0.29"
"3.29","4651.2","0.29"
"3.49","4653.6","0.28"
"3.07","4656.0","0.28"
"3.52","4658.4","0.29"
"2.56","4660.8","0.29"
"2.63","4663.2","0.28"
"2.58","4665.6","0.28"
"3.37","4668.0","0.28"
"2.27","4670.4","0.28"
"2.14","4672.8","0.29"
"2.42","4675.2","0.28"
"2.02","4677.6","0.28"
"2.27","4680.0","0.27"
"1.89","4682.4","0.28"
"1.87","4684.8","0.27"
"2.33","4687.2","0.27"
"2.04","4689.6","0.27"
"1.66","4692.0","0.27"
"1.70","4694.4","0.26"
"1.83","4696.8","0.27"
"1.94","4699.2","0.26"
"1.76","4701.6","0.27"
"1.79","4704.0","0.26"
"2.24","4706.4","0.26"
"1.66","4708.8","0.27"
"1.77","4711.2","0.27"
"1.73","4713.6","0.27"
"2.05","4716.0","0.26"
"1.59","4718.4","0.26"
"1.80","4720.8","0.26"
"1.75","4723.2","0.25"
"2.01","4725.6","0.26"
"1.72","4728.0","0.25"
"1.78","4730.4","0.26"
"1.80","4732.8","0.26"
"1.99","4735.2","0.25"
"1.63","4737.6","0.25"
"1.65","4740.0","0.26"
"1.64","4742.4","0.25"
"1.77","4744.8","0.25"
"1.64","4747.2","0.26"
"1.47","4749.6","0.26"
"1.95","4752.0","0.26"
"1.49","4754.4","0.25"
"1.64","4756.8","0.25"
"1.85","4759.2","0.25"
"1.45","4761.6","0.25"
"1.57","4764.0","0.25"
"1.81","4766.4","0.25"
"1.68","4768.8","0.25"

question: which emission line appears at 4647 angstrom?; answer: Mg II 2798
